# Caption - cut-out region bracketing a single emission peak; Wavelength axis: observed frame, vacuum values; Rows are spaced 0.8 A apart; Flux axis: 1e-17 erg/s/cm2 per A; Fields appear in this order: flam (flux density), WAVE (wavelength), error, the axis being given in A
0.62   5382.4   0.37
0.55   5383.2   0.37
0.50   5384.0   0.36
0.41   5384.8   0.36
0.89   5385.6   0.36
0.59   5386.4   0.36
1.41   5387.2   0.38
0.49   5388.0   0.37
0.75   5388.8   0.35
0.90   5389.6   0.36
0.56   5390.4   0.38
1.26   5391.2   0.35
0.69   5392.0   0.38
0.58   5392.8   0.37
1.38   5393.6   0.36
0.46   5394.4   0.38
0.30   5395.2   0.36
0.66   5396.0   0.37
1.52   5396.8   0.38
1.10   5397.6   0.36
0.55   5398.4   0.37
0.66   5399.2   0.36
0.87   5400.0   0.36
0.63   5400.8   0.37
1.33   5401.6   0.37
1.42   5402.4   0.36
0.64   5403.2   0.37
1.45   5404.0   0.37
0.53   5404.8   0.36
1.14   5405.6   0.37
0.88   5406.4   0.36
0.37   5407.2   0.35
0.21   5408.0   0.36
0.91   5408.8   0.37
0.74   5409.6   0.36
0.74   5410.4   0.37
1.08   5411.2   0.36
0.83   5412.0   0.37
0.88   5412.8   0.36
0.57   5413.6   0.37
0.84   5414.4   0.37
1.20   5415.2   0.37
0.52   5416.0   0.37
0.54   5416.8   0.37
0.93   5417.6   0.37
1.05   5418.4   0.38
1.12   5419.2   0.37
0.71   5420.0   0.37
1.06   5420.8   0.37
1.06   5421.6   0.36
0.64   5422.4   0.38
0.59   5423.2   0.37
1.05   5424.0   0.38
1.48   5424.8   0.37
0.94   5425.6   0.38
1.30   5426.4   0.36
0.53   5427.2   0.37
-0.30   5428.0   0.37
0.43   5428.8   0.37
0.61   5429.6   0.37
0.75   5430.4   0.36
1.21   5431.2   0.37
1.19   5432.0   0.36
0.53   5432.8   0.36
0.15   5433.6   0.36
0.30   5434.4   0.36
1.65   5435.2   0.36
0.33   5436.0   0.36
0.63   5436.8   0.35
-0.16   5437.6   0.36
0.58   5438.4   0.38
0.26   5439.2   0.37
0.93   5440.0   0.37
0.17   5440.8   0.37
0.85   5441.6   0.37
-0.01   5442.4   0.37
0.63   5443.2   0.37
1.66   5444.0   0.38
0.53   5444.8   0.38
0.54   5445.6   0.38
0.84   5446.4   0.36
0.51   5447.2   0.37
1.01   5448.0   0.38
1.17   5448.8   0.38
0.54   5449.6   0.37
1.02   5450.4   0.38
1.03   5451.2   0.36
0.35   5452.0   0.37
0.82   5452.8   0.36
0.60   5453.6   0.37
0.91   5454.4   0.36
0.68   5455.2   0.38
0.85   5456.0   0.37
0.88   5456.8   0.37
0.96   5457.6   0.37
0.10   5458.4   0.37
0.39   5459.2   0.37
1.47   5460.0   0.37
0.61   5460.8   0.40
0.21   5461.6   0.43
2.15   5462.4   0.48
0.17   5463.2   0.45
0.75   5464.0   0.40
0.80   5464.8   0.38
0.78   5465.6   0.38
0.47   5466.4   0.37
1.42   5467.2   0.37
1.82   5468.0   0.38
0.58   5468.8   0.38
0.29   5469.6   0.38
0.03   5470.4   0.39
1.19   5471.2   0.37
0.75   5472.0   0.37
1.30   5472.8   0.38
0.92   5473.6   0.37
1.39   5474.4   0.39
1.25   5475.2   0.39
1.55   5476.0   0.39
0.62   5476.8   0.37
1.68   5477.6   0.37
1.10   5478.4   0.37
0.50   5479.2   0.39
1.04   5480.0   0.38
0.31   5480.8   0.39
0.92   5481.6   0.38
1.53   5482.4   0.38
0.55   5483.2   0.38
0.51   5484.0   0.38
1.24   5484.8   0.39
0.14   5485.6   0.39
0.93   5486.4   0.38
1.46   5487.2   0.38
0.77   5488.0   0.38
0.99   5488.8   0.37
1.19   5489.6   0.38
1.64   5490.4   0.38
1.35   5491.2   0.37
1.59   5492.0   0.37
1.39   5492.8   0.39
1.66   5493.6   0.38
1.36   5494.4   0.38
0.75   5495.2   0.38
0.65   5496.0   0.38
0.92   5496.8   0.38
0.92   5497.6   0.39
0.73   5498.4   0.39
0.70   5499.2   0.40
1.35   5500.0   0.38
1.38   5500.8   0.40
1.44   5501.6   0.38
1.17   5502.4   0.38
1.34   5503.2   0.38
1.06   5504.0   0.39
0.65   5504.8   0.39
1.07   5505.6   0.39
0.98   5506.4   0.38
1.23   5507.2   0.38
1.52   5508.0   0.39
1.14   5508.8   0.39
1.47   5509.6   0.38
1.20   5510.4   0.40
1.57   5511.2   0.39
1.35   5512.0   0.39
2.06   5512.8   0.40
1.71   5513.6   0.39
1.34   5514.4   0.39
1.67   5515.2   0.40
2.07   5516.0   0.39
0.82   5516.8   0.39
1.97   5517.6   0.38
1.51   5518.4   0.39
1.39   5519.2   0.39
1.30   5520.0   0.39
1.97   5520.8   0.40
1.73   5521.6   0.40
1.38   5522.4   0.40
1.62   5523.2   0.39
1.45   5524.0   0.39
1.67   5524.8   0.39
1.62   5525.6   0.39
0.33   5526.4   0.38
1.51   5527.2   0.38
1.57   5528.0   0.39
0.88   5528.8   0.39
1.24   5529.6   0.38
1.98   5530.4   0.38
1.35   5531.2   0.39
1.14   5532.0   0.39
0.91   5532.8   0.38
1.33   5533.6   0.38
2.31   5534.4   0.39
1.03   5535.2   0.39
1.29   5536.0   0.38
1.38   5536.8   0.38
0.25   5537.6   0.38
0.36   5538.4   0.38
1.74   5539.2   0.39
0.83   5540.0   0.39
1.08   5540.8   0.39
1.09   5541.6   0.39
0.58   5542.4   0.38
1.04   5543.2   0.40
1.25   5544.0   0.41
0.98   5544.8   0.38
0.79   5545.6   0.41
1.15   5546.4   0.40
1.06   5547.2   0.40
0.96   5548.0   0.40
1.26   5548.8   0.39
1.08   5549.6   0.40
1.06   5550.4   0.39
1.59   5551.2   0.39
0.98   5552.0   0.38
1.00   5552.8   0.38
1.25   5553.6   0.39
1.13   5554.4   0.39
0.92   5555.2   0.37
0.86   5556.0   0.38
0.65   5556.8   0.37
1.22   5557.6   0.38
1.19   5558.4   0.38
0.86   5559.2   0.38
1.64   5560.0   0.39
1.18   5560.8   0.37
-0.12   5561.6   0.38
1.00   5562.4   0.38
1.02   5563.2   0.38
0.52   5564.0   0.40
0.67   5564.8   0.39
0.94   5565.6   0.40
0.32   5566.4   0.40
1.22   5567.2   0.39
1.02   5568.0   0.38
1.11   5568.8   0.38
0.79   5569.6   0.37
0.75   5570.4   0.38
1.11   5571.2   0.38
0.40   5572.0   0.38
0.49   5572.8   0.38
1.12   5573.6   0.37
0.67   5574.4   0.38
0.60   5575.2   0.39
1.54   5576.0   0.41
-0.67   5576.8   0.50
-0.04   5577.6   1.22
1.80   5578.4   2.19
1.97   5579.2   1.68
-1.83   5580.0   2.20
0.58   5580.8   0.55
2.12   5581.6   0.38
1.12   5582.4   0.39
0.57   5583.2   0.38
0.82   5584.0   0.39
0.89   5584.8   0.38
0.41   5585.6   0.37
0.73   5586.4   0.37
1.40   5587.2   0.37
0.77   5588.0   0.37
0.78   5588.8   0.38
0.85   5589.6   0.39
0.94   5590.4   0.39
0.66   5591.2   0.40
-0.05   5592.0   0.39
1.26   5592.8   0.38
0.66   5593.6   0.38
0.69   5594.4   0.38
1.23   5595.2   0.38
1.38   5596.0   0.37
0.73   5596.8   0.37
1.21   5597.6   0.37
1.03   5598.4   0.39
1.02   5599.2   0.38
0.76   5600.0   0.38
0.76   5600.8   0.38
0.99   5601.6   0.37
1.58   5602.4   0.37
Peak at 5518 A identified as Mg II 2798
